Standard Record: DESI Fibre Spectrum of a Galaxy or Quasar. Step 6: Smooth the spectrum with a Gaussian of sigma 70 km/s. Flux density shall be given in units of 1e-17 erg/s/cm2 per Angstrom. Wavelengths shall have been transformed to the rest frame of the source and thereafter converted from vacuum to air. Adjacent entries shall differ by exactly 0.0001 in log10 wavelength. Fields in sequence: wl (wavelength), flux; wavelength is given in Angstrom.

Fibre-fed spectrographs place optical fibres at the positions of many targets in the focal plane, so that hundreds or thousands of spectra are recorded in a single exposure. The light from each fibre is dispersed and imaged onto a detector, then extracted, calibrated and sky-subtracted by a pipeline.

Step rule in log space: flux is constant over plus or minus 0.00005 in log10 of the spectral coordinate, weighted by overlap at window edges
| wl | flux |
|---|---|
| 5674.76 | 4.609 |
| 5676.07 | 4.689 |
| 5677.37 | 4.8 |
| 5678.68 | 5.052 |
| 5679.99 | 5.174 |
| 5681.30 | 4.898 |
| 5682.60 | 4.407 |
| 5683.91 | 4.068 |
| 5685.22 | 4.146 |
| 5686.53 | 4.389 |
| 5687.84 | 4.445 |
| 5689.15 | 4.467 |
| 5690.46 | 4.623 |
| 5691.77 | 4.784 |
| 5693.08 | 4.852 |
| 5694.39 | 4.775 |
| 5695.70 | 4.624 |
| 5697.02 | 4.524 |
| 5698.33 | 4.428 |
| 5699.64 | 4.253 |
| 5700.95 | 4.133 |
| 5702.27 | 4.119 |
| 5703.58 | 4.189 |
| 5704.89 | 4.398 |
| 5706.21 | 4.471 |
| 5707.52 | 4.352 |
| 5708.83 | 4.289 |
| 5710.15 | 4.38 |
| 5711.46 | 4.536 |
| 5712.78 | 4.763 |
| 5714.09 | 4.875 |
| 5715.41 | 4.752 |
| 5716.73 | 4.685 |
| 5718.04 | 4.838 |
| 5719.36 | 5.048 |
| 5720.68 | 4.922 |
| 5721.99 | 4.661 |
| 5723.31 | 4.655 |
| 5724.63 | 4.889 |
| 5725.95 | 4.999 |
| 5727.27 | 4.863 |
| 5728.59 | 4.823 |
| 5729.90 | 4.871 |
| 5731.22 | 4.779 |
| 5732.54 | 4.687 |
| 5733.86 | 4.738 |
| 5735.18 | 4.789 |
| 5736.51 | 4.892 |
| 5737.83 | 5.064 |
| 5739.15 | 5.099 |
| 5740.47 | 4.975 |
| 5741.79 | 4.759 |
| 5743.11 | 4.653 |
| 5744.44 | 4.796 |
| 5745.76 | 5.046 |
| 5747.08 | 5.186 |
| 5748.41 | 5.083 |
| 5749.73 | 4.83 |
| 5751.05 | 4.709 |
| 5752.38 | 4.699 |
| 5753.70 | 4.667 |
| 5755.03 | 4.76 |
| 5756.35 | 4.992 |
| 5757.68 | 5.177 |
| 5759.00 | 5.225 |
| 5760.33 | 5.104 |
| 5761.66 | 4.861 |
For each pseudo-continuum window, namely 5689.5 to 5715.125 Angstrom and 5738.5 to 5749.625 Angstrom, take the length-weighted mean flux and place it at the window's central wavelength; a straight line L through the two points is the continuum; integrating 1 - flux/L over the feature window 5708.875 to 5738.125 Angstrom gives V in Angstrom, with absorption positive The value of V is -0.4 Angstrom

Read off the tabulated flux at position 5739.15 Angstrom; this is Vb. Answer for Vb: 5.099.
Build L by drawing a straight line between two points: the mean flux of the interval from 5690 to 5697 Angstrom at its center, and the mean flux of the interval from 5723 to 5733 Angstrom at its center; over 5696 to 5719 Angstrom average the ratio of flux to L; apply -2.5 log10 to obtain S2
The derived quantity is 0.07 mag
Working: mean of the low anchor 4.71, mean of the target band 4.48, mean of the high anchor 4.83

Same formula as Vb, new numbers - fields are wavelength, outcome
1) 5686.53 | 4.389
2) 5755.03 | 4.76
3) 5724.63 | 4.889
